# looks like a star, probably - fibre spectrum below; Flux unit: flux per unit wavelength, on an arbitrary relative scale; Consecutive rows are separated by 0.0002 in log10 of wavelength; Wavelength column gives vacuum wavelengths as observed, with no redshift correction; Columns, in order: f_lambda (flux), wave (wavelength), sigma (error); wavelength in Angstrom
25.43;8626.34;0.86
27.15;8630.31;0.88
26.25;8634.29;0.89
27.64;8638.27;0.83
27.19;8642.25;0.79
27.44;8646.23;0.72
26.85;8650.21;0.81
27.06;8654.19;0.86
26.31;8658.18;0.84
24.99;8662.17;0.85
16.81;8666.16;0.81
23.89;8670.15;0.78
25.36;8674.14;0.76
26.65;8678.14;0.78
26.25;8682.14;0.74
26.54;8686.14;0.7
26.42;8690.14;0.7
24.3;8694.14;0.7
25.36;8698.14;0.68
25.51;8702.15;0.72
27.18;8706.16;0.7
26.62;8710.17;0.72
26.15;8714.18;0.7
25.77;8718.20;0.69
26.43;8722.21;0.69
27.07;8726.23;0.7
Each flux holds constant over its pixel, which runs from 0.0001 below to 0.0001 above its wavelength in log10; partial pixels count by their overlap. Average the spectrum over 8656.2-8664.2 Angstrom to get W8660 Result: 25.6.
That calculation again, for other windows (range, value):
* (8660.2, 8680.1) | 23.5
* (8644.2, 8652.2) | 27.2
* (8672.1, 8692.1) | 26.2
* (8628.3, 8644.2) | 27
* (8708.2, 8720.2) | 26.2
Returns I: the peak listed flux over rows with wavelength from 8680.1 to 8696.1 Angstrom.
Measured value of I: 26.54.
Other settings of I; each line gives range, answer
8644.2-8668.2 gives 27.44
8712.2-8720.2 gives 26.15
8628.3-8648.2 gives 27.64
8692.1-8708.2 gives 27.18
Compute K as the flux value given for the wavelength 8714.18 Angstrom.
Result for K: 26.15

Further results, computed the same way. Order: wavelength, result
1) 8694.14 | 24.3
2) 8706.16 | 27.18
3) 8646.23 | 27.44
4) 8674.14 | 25.36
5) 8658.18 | 26.31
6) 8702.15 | 25.51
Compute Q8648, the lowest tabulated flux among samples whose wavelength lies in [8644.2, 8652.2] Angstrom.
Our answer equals 26.85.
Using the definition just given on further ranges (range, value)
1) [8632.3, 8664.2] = 24.99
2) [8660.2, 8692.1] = 16.81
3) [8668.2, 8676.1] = 23.89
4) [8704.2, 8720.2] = 25.77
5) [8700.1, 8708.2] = 25.51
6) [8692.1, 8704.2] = 24.3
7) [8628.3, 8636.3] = 26.25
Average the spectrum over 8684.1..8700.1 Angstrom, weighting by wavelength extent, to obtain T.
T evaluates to 25.7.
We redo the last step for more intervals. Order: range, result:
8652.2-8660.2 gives 26.7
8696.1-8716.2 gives 26.2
